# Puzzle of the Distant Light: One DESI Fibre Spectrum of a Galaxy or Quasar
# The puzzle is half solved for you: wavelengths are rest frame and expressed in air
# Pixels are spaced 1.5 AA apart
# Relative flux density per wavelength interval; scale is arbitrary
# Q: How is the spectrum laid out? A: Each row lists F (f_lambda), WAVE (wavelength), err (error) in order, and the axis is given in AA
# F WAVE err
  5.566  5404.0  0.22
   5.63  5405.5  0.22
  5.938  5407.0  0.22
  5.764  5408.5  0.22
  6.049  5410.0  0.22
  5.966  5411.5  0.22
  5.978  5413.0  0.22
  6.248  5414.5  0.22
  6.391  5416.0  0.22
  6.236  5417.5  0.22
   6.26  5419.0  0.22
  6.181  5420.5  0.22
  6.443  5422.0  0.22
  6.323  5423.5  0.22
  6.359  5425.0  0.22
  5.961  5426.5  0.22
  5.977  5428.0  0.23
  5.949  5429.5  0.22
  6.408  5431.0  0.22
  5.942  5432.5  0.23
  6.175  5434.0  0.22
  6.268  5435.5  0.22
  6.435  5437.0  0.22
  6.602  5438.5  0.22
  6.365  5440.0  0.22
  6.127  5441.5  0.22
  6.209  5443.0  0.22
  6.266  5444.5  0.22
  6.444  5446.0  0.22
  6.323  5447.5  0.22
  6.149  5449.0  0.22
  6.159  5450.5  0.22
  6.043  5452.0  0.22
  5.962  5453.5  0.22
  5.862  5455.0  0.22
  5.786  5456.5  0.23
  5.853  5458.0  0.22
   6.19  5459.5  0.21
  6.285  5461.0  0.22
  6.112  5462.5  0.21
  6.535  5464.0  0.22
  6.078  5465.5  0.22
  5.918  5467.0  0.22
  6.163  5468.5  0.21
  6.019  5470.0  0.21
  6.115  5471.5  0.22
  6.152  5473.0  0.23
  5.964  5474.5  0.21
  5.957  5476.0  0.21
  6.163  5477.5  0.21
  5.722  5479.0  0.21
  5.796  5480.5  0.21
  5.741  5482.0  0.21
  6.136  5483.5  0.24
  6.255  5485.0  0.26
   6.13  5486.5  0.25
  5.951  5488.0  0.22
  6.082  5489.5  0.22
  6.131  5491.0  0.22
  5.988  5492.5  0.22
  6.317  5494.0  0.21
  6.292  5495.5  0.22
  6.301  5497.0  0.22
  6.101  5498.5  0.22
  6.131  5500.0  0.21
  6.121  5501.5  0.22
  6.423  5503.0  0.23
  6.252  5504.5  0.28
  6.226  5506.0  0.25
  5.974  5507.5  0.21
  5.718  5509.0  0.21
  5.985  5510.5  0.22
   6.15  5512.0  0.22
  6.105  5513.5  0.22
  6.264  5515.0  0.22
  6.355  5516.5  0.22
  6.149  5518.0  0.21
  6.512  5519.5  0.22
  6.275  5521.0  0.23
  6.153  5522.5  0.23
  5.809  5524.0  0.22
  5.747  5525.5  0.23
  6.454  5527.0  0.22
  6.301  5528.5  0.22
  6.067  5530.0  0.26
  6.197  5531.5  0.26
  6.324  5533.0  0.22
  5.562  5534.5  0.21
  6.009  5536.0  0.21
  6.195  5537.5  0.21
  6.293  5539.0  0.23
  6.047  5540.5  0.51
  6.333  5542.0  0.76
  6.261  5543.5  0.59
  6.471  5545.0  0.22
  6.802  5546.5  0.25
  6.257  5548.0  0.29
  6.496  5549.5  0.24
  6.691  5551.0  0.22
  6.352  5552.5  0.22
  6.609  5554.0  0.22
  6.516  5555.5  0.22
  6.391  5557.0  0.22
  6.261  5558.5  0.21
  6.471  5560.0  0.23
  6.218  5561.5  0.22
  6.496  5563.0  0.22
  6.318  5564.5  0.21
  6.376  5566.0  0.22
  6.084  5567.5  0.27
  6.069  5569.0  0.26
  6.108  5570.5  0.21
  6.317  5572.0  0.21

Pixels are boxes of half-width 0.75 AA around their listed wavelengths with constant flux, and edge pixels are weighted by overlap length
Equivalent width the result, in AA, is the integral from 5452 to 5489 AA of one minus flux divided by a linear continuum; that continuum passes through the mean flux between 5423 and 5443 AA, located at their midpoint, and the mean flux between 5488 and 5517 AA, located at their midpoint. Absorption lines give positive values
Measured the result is 0.9 AA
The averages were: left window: 6.22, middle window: 6.04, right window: 6.15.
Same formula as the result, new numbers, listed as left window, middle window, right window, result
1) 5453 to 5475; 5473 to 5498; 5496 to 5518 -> 0.2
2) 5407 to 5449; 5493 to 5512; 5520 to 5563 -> 0.3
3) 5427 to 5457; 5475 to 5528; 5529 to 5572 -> 1.1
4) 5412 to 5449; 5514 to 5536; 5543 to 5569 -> 0.7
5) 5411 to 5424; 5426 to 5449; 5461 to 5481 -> -0.2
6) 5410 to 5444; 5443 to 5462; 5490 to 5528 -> 0.3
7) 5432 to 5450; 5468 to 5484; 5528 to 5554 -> 0.7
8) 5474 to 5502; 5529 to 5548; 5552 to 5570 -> 0.1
